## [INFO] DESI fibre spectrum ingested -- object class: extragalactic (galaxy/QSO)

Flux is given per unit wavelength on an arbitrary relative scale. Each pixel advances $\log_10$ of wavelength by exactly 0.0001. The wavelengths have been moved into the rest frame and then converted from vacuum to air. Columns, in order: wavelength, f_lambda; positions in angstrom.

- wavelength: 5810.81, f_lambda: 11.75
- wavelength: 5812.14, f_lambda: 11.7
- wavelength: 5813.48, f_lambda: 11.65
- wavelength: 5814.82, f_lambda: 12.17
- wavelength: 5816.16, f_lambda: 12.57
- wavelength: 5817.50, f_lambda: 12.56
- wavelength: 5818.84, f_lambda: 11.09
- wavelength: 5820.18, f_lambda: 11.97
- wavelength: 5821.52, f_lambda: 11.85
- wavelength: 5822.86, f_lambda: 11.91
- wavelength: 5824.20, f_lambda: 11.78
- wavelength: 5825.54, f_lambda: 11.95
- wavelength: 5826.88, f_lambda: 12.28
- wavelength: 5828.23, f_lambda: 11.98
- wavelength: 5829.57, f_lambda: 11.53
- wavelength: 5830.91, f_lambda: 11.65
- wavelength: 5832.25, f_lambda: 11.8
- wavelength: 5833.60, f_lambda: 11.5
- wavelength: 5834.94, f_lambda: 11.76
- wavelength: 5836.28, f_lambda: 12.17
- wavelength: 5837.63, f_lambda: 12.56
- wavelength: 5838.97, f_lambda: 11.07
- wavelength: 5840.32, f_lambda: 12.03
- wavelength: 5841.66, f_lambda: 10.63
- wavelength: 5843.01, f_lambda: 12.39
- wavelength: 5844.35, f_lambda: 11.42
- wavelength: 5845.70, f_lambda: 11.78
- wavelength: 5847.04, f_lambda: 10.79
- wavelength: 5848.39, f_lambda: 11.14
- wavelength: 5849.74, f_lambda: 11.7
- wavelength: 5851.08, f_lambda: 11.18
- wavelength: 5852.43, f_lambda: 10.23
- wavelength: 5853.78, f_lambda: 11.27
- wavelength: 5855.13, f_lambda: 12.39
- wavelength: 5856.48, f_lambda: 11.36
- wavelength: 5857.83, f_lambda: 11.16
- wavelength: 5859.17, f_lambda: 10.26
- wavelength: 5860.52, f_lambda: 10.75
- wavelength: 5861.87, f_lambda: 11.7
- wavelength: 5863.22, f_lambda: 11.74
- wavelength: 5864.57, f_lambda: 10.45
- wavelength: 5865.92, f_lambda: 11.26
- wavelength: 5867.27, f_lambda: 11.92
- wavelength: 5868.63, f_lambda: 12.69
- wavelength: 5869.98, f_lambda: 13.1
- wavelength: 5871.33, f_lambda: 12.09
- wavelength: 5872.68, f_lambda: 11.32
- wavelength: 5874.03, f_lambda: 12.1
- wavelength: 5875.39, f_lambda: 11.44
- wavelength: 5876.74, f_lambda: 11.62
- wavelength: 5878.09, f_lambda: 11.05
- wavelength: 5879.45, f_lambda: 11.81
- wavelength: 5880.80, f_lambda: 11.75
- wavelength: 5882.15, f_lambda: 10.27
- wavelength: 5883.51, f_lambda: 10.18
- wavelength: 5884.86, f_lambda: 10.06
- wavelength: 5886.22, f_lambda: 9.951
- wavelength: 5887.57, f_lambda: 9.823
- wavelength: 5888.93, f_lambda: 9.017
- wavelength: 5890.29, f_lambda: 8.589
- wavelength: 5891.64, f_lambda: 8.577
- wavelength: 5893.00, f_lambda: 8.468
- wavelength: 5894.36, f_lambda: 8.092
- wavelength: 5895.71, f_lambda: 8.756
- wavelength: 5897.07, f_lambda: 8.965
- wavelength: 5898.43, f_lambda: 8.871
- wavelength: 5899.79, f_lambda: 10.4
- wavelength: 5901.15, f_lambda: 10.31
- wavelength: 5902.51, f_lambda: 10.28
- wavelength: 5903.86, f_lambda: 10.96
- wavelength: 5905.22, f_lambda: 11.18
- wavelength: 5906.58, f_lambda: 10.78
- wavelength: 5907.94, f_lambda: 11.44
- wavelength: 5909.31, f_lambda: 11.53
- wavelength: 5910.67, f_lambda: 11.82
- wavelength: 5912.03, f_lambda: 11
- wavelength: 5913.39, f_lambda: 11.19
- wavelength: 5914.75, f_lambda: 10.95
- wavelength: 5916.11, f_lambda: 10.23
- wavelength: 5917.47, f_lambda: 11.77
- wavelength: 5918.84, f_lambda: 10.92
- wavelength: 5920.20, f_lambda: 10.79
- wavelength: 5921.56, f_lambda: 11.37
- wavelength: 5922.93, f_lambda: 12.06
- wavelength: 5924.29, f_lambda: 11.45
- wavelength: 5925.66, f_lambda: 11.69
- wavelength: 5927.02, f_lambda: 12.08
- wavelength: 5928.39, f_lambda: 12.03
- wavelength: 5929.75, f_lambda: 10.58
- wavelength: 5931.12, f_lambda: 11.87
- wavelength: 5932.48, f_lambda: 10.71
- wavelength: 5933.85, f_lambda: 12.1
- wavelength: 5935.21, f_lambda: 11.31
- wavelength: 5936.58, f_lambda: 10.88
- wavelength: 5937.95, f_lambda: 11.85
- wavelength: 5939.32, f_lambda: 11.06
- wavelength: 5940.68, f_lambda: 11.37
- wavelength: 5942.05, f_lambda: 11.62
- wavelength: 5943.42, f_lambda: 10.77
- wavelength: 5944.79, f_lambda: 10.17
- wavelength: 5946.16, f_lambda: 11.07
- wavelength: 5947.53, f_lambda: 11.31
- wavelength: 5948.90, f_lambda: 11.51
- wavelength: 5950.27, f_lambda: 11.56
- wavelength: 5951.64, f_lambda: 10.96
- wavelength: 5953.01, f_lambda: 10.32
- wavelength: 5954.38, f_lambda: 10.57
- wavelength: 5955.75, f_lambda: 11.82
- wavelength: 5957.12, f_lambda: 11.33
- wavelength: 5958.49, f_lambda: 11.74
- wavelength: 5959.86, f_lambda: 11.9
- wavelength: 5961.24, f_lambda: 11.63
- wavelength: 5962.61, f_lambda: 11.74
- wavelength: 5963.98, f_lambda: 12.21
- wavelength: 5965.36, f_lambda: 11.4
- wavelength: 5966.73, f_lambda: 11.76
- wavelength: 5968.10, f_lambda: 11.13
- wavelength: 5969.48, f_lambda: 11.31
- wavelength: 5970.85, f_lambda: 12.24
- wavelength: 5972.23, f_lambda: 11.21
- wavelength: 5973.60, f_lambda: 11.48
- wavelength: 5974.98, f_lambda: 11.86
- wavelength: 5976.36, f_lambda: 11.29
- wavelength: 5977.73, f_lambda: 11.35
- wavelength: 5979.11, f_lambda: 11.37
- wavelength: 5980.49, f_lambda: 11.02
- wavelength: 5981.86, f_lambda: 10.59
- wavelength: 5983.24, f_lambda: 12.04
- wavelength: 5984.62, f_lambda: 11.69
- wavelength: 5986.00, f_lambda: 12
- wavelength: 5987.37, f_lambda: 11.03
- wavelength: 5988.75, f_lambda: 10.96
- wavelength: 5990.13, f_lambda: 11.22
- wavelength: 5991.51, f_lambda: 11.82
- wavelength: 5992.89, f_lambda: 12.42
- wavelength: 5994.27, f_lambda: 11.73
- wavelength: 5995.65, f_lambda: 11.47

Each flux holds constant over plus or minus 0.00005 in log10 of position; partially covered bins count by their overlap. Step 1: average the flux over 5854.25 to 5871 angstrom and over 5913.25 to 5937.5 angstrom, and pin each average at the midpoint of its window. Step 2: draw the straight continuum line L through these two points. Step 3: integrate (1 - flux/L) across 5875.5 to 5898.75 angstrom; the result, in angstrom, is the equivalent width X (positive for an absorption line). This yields 3.4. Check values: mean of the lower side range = 11.6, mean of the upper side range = 11.3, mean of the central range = 9.81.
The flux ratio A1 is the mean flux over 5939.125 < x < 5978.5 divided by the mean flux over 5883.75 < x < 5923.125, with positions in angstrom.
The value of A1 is 1.11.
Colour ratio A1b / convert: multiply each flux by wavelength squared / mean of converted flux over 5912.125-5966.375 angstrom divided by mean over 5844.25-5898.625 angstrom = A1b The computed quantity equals 1.08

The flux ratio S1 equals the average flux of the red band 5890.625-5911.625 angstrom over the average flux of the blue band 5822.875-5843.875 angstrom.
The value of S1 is 0.8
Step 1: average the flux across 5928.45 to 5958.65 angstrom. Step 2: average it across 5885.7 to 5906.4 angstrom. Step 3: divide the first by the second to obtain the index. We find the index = 1.18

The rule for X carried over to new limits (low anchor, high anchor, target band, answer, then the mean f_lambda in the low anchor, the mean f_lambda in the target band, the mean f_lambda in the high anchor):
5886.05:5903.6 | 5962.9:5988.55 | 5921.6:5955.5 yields -2.73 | 9.26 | 11.3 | 11.5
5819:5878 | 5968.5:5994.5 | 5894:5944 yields 2.52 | 11.6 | 11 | 11.5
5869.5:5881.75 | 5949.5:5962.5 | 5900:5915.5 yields 0.77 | 11.8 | 11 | 11.3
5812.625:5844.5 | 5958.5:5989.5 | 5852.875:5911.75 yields 5.00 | 11.8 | 10.7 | 11.5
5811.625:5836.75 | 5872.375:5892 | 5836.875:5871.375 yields -0.99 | 11.9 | 11.5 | 10.5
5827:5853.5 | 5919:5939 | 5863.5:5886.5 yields 0.26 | 11.6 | 11.4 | 11.5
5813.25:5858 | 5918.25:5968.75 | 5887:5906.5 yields 3.42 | 11.7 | 9.49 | 11.4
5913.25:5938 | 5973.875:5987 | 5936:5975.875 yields 0.13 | 11.4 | 11.4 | 11.5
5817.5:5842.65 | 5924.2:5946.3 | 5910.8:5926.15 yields 0.22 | 11.8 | 11.2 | 11.3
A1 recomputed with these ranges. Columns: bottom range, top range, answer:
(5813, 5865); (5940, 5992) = 0.98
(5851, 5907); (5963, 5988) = 1.08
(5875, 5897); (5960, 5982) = 1.16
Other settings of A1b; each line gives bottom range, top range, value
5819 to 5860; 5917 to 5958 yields 1.01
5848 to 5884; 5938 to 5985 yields 1.03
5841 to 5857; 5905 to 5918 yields 1.01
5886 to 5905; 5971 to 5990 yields 1.25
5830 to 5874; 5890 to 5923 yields 0.91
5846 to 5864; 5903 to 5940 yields 1.03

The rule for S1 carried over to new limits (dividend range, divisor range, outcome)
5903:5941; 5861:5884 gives 0.98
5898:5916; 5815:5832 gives 0.91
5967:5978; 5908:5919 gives 1.03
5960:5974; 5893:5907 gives 1.19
